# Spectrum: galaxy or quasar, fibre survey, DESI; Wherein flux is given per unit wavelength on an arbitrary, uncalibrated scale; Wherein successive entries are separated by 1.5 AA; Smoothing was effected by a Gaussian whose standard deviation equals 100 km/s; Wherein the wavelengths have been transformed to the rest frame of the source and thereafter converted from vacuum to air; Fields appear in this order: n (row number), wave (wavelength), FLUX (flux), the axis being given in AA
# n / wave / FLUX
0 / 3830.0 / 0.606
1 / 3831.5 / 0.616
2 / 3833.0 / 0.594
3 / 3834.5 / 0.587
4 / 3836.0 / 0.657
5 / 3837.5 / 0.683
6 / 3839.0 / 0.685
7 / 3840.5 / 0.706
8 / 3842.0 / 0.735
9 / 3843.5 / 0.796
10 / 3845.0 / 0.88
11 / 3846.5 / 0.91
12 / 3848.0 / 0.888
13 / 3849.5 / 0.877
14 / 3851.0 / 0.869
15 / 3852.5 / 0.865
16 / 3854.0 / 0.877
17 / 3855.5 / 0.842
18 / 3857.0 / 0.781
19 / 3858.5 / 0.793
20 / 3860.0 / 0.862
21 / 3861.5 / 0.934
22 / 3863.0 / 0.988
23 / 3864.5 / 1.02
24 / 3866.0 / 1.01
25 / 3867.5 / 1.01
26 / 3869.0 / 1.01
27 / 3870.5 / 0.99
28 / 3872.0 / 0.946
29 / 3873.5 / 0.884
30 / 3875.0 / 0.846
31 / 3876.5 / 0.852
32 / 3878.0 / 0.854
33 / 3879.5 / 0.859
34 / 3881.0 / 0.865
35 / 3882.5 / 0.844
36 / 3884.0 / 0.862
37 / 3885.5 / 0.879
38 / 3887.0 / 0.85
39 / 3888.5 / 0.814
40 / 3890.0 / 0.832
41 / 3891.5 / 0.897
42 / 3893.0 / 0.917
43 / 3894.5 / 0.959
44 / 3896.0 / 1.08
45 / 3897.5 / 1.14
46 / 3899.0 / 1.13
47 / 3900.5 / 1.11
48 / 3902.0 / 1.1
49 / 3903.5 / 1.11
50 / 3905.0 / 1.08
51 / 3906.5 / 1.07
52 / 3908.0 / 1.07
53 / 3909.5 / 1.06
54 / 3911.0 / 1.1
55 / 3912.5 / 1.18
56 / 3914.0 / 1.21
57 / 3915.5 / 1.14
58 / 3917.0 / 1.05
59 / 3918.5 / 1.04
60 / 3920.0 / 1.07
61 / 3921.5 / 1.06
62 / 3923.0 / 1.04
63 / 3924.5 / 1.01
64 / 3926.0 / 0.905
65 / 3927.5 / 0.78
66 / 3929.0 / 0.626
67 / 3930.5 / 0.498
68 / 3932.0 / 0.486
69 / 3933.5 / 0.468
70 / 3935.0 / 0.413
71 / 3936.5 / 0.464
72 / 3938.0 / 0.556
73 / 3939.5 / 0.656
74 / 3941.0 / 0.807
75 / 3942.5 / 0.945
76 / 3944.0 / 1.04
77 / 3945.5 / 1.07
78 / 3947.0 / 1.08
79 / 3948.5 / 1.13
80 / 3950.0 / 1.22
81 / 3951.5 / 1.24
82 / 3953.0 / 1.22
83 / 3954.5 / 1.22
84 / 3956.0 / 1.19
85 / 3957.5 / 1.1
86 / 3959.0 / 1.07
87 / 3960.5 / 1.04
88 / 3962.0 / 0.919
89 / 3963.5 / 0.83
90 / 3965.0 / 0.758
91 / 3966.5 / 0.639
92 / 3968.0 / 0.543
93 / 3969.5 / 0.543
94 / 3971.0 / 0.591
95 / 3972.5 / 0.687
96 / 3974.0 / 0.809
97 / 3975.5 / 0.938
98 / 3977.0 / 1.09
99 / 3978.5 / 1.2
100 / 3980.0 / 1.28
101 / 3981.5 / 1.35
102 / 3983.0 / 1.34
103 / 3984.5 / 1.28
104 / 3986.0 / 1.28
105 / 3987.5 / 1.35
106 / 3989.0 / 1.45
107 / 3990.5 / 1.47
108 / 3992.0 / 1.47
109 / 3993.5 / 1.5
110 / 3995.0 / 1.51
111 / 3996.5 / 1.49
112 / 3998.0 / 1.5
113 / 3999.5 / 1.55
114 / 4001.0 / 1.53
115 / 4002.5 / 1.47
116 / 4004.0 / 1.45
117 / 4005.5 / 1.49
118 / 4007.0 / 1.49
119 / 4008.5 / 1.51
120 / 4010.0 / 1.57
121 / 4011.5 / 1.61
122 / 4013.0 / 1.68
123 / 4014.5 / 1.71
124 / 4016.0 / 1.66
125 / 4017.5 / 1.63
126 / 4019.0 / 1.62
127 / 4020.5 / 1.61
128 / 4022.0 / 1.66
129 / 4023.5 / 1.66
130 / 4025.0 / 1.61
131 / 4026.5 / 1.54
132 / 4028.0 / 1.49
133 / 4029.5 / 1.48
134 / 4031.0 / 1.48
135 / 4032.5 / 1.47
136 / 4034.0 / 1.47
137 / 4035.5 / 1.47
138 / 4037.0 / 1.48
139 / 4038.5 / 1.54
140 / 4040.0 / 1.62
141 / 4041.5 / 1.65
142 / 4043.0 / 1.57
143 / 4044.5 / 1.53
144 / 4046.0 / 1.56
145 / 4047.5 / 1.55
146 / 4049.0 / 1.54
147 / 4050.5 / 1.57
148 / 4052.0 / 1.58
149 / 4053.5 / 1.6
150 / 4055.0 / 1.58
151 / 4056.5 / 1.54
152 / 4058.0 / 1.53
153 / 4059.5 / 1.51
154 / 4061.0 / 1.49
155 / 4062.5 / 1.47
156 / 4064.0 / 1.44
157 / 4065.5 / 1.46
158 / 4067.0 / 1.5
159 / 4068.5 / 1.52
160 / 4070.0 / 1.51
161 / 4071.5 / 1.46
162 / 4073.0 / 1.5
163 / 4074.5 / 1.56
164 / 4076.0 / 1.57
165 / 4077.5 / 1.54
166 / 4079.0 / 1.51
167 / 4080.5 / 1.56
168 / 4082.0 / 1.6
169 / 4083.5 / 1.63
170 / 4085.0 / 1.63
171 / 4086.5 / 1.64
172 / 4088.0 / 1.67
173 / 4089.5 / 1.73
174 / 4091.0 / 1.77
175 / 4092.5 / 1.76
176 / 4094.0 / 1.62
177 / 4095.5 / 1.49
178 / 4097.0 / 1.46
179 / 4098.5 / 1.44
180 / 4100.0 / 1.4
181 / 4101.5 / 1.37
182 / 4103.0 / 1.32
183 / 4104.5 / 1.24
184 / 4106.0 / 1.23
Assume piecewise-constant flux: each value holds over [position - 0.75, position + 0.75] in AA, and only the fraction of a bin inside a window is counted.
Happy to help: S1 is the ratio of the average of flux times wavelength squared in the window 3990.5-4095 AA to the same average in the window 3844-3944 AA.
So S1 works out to 1.85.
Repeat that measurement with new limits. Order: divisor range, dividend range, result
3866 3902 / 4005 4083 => 1.79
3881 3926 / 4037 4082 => 1.63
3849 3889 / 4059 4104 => 1.92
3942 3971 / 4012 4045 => 1.67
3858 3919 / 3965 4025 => 1.44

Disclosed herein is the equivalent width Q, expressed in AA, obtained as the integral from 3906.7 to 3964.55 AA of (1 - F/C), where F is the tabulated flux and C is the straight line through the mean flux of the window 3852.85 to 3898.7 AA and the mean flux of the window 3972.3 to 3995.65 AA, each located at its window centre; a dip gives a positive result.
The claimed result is 8.1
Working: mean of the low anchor 0.912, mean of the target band 0.948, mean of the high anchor 1.26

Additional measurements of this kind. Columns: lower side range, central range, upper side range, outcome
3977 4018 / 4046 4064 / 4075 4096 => 0.4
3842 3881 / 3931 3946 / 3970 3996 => 5.7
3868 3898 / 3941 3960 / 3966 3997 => -0.9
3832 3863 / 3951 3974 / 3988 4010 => 7.3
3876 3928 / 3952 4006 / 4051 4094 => 3.9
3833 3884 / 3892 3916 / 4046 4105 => -2.3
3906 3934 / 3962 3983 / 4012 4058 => 6.0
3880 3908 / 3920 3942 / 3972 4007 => 7.8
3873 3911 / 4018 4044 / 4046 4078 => -2.4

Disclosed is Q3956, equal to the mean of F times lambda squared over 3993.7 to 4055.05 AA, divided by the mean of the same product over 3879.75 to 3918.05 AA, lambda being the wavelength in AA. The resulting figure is 1.6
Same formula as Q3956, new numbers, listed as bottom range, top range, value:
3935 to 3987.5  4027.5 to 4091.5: 1.67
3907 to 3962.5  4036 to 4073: 1.71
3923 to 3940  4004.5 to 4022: 2.60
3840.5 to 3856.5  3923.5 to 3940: 0.78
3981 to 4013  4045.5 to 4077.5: 1.07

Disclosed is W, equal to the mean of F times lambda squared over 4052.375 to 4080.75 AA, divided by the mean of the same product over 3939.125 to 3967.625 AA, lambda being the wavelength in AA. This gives 1.6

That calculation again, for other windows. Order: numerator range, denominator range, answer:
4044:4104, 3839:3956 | 1.82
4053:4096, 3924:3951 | 2.12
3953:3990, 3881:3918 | 1.05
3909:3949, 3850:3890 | 1.02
